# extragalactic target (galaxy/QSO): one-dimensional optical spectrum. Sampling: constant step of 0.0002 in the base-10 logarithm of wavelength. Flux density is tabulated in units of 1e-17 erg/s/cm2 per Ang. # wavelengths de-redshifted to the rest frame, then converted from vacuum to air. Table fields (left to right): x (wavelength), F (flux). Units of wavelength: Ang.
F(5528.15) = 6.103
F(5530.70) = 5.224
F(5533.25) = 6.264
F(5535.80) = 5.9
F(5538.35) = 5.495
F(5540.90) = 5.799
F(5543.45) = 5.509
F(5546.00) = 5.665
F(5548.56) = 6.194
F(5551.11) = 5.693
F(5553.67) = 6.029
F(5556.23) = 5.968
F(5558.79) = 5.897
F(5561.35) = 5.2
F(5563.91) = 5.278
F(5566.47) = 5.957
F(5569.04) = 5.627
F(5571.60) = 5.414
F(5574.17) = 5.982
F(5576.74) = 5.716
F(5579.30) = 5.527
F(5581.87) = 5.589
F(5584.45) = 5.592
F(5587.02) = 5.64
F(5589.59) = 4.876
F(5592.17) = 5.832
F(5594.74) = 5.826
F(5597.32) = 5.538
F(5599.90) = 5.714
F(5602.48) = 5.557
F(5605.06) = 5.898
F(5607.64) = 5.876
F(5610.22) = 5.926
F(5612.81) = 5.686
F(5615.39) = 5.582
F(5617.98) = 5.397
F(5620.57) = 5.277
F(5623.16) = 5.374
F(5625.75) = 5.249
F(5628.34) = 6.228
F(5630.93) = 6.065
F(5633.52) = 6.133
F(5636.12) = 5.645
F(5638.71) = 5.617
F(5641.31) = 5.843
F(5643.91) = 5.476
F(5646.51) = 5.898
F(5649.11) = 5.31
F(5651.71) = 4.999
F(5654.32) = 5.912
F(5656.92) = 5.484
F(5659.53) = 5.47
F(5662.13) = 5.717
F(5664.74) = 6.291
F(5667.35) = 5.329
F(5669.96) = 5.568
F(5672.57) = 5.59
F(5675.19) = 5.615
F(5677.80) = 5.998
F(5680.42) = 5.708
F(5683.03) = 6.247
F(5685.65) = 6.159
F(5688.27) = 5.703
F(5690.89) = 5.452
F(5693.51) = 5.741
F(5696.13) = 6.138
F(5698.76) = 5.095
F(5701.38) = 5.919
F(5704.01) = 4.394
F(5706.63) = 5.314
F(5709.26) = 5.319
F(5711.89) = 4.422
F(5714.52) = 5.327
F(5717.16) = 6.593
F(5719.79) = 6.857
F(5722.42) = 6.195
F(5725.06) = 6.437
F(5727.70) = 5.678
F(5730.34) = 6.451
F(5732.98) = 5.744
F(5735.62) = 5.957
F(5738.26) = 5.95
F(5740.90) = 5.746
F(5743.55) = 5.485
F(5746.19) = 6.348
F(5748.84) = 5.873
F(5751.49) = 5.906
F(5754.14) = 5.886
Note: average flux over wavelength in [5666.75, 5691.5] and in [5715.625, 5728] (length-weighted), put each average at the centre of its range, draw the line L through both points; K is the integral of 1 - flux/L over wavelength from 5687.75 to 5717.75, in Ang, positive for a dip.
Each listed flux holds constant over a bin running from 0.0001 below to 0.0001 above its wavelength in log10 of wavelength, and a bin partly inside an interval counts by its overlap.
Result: 3.4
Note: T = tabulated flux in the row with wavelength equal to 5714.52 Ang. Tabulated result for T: 5.327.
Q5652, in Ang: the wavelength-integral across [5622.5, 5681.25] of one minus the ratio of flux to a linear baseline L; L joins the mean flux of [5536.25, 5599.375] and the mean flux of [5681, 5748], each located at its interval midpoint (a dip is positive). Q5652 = 0.6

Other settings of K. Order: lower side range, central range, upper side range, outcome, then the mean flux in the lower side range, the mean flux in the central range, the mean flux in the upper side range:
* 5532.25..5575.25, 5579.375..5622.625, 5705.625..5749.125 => 1.33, 5.75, 5.61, 5.87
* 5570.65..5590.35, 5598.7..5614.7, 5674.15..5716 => -0.61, 5.56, 5.77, 5.54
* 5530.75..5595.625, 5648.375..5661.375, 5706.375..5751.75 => 0.77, 5.69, 5.45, 5.88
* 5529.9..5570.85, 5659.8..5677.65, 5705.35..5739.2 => 0.40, 5.73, 5.69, 5.86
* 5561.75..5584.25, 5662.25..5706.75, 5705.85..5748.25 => 0.97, 5.62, 5.67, 5.87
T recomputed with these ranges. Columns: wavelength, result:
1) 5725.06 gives 6.437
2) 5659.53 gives 5.47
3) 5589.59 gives 4.876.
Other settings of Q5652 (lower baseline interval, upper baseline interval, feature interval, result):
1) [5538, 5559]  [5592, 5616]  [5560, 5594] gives 1.3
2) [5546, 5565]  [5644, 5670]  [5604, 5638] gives -0.4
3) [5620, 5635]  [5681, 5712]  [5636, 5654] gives 0.4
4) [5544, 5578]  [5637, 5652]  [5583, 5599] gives 0.3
